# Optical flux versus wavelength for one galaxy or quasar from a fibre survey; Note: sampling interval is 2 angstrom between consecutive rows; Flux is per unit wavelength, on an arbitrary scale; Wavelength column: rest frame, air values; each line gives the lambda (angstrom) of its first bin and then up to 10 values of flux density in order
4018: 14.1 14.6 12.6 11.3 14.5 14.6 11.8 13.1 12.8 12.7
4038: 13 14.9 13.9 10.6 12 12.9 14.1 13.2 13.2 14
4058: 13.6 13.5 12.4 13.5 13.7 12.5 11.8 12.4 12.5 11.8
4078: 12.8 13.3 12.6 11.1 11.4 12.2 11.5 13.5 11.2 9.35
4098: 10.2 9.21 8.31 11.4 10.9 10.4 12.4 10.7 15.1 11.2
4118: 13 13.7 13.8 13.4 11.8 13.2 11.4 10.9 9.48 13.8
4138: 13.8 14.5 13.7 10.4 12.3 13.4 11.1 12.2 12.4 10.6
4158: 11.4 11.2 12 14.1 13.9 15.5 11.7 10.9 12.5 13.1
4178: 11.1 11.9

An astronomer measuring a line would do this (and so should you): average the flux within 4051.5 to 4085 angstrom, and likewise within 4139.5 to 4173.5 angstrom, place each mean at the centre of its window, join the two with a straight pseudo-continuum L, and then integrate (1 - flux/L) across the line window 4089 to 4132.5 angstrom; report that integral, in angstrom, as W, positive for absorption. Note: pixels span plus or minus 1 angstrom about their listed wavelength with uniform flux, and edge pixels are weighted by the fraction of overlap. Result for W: 3.24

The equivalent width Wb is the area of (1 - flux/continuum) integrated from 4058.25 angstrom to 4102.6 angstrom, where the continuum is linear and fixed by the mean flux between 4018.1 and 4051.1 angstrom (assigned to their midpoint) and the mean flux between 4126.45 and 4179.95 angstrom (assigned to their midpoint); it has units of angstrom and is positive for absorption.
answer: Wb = 3.1 angstrom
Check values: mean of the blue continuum 13.1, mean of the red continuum 12.3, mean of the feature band 11.9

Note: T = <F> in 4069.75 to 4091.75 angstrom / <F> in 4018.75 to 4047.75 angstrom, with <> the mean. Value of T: 0.93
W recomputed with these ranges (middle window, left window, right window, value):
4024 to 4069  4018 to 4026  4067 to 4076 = -1.56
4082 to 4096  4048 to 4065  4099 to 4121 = 0.62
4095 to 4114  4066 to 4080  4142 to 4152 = 2.64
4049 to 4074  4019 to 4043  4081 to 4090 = -1.34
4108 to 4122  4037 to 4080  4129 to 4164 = -0.22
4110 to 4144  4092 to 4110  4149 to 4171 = -4.10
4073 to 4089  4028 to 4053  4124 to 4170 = 0.70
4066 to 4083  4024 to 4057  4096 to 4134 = -0.13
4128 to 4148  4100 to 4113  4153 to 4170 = -1.08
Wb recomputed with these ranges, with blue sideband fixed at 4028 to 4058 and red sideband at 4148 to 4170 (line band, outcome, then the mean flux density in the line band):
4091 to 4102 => 2.0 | 10.5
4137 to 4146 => -0.3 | 13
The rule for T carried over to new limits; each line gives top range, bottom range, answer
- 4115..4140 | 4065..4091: 1.02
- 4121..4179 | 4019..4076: 0.95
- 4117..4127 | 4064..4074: 1.04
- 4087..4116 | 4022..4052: 0.86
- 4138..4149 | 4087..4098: 1.13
